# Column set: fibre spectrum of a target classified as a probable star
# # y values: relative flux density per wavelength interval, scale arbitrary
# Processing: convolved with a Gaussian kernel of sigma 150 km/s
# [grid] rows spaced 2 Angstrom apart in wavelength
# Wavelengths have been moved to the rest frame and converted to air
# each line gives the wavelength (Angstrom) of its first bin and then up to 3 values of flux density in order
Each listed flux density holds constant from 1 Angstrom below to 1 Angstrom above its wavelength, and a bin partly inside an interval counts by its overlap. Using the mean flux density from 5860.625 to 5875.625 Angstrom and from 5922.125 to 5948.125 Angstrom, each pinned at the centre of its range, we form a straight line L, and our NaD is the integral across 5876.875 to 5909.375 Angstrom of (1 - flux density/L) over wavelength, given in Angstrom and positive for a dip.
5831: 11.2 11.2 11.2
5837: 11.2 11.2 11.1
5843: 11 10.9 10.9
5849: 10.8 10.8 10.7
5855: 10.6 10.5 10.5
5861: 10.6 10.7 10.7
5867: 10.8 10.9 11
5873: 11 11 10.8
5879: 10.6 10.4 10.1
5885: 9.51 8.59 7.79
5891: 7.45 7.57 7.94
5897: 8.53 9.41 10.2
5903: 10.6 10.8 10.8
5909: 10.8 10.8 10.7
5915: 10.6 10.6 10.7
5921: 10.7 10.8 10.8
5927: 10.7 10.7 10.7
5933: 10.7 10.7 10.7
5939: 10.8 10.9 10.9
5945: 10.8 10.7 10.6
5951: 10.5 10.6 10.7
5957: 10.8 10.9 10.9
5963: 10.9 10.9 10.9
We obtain 4.1 Angstrom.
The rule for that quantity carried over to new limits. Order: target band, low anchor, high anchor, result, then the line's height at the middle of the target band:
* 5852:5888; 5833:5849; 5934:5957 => 1.54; 11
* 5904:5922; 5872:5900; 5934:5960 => -1.39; 9.96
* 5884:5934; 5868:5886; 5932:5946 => 3.53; 10.7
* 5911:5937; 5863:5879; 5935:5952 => 0.15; 10.8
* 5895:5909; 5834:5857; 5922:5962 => 1.11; 10.8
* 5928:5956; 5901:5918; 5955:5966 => 0.22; 10.8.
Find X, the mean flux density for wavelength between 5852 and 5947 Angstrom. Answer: 10.3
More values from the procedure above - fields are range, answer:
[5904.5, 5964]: 10.7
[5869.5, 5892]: 9.86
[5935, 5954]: 10.7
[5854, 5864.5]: 10.6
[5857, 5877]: 10.8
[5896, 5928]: 10.5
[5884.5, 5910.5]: 9.25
